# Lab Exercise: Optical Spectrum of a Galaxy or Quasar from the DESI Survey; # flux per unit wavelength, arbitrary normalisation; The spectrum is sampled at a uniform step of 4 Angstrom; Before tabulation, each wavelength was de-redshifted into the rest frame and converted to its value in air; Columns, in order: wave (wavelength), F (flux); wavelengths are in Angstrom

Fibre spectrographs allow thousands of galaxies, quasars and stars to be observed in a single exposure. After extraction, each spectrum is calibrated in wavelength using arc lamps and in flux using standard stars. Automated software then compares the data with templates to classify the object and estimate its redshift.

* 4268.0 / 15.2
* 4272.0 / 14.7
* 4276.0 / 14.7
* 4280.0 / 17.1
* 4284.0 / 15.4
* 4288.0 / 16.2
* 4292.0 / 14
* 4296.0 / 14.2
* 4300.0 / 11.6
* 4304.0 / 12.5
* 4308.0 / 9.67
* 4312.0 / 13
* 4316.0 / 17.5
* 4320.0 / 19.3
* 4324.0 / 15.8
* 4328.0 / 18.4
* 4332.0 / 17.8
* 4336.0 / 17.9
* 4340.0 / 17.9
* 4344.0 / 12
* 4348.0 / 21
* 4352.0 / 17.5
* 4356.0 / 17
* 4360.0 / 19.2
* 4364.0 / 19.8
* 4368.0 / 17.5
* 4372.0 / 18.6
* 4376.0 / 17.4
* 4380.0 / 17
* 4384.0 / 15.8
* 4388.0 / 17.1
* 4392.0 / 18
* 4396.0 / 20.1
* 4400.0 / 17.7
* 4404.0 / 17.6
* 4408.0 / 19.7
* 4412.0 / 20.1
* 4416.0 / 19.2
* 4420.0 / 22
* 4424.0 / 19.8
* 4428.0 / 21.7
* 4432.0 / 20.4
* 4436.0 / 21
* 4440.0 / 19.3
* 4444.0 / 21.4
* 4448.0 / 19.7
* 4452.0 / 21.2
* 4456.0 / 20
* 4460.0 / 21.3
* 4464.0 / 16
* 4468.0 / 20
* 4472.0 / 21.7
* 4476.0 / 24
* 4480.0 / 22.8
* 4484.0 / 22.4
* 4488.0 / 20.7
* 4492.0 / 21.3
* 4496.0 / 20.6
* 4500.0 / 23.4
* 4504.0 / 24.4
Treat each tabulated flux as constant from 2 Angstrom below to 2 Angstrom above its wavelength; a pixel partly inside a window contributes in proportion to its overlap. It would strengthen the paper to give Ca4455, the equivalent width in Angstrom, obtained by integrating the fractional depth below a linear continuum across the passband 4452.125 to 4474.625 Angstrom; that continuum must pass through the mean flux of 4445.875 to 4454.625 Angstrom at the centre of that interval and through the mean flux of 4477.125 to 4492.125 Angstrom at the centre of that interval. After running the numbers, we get 1.06 Angstrom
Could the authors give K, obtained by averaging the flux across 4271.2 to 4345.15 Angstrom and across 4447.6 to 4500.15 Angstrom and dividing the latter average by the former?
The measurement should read 1.4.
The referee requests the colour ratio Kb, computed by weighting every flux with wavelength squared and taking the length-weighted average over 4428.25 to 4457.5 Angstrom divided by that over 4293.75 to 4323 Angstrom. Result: 1.6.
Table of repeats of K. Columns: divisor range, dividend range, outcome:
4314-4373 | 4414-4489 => 1.17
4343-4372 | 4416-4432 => 1.16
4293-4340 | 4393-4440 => 1.30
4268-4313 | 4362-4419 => 1.31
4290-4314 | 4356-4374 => 1.49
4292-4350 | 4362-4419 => 1.18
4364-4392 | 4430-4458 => 1.17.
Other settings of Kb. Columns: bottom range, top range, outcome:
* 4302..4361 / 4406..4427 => 1.28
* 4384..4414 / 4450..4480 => 1.16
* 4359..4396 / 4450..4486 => 1.22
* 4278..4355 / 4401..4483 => 1.37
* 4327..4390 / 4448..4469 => 1.17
